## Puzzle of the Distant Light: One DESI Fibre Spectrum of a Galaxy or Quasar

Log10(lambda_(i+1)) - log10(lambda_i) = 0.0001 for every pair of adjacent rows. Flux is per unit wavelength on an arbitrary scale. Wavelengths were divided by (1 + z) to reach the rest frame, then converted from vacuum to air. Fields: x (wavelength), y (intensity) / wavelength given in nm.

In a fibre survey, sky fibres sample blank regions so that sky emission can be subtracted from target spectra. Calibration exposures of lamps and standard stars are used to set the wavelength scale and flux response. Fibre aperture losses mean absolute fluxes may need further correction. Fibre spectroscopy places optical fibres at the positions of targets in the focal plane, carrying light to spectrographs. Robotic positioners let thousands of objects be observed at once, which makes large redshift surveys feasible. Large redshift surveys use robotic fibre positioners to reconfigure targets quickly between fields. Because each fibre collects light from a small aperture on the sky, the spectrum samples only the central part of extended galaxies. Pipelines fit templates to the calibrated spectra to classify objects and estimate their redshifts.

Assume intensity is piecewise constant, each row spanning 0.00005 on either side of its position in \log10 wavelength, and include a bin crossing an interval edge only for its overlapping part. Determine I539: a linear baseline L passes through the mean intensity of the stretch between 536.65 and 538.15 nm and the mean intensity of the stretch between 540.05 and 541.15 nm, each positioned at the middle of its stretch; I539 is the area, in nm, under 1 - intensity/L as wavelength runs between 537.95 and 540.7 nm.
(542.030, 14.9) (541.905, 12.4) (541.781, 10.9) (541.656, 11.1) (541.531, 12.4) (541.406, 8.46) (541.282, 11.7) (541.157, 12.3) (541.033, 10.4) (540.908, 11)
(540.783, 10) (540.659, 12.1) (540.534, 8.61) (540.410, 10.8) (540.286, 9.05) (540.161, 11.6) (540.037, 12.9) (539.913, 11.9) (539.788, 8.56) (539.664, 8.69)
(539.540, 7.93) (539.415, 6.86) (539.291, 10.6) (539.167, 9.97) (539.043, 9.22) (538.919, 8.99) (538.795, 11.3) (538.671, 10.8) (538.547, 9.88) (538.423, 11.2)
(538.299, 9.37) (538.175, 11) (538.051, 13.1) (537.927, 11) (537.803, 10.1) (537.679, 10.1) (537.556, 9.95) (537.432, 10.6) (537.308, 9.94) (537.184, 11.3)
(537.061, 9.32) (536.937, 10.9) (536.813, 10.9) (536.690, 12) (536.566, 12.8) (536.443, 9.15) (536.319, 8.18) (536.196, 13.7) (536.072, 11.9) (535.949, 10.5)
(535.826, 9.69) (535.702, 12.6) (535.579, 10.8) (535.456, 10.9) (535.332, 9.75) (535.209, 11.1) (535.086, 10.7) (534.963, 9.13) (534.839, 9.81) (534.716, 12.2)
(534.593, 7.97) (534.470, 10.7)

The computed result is 0.13 nm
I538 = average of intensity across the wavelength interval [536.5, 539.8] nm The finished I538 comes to 10.3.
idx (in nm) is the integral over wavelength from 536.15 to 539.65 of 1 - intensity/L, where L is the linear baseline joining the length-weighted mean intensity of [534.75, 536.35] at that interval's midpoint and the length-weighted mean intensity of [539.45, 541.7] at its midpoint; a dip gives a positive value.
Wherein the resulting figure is 0.099 nm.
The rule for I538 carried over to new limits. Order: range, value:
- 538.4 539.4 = 10.1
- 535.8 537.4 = 10.8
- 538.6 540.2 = 9.93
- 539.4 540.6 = 9.8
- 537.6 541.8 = 10.4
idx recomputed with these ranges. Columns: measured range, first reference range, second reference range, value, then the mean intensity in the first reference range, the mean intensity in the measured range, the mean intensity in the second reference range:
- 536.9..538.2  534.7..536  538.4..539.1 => -0.04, 10.6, 10.6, 10.2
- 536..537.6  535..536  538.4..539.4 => -0.05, 10.7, 10.8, 10.1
